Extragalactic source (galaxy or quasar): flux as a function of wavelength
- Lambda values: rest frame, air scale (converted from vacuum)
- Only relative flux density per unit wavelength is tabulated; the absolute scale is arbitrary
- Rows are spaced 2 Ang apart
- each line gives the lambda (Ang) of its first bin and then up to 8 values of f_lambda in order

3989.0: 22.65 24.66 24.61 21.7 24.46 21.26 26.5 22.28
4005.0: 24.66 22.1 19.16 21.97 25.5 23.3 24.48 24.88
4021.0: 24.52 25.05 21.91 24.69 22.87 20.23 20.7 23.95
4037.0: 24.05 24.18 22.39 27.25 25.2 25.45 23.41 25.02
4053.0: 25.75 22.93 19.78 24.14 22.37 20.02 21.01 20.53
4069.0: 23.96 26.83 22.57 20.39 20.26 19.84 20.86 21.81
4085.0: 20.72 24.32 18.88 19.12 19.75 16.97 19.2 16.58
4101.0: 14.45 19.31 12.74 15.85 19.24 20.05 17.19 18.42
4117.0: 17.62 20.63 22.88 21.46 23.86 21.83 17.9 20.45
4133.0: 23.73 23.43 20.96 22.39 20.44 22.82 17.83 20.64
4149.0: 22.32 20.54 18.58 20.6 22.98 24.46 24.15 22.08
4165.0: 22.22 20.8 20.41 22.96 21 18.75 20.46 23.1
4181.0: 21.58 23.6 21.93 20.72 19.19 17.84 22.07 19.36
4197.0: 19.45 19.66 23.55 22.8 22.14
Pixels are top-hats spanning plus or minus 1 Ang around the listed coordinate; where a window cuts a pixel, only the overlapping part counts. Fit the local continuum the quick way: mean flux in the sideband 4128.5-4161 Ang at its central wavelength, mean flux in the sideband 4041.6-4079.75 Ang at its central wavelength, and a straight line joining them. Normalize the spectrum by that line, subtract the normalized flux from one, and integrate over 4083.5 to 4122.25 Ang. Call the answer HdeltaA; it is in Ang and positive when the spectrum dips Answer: 6.1 Ang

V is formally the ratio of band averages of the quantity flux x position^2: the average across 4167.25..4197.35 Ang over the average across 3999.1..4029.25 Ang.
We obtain 0.96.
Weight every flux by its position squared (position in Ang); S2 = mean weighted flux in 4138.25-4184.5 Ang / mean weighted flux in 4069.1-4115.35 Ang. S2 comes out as 1.14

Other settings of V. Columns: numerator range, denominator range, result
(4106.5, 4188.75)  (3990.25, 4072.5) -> 0.95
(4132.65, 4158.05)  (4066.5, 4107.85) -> 1.11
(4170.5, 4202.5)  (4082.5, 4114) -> 1.18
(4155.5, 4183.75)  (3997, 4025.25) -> 1.01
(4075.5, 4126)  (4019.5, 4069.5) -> 0.85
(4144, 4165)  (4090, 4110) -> 1.27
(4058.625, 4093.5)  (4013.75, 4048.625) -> 0.92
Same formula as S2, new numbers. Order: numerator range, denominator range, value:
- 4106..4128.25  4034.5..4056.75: 0.85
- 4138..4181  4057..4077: 1.01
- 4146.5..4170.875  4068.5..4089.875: 1.03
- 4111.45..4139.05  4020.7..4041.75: 0.94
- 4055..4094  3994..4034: 0.96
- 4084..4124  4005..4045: 0.83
